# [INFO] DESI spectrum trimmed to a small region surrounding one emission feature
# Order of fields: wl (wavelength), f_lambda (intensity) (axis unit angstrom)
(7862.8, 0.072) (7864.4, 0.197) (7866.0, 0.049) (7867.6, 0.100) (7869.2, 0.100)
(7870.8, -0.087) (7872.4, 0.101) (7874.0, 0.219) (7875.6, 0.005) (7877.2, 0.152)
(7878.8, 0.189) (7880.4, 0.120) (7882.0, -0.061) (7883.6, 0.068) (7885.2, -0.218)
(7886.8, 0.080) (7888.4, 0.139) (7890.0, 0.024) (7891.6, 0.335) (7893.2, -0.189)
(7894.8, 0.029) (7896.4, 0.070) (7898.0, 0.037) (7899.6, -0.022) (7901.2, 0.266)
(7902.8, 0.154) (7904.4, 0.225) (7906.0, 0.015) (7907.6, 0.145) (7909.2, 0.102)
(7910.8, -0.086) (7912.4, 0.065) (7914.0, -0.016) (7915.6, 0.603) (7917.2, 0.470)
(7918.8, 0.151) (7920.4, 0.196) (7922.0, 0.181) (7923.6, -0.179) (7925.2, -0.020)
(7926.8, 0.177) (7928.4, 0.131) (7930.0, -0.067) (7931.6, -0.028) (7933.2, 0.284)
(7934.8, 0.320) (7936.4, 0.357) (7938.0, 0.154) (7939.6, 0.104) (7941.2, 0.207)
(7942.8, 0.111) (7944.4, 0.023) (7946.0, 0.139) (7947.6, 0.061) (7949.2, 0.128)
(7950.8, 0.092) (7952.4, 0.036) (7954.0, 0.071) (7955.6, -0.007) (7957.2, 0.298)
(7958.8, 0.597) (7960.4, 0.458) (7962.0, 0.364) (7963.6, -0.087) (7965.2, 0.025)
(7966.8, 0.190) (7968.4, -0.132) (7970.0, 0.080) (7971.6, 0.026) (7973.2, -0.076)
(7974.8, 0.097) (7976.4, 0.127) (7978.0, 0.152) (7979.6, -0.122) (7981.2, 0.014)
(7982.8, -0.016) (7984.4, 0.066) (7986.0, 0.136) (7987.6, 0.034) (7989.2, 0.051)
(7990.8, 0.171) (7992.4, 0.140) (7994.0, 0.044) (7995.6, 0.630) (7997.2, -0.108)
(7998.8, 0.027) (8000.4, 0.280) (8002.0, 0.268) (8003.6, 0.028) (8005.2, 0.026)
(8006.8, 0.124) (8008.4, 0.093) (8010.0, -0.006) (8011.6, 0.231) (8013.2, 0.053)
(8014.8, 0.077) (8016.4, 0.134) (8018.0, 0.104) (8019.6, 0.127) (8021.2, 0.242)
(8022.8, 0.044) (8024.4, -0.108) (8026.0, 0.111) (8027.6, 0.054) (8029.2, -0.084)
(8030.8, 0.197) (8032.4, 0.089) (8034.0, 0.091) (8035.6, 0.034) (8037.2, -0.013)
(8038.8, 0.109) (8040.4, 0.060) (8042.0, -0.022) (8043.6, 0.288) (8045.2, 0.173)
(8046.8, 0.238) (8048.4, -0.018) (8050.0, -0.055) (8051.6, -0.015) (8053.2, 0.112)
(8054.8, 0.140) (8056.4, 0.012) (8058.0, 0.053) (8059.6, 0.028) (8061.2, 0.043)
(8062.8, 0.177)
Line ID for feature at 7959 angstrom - H-gamma 4340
